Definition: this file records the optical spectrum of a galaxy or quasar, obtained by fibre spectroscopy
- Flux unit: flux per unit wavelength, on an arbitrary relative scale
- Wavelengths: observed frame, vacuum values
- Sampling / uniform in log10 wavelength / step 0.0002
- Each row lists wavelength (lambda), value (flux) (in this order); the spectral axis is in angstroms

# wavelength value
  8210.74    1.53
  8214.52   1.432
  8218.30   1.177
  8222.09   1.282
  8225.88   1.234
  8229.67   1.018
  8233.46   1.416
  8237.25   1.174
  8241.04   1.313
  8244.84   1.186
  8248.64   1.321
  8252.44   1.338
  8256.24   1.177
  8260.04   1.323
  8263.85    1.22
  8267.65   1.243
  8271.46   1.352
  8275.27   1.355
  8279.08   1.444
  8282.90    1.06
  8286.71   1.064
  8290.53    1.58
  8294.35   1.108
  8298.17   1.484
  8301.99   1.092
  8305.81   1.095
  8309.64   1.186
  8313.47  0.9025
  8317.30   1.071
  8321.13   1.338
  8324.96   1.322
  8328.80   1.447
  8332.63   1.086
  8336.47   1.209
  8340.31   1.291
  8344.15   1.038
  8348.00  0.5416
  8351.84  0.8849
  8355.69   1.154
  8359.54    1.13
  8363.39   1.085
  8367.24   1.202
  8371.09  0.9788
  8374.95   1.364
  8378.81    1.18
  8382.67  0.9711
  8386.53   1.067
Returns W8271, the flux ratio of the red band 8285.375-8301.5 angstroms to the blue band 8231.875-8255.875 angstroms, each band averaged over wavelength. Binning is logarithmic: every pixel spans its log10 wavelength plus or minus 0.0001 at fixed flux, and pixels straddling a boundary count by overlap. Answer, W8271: 1.01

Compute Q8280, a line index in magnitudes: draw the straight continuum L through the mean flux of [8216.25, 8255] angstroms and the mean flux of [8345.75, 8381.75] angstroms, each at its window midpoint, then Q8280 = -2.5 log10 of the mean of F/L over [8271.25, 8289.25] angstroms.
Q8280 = -0.07 mag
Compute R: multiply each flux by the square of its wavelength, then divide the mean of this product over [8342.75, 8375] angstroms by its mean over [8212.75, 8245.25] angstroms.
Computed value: 0.85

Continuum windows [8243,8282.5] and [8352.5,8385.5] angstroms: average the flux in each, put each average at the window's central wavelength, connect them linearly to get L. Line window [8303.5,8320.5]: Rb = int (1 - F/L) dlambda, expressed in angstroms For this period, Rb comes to 1.8 angstroms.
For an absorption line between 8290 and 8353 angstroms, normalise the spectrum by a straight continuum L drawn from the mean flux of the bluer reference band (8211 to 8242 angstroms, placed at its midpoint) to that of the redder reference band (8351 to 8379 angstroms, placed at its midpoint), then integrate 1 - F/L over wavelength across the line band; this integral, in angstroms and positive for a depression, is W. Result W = 1.2 angstroms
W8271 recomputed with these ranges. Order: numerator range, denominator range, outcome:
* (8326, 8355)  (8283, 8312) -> 0.89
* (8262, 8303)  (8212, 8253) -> 1.01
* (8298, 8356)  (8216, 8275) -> 0.89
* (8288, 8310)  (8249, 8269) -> 0.99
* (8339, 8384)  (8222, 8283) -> 0.84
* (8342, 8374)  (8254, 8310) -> 0.81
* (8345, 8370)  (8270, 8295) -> 0.78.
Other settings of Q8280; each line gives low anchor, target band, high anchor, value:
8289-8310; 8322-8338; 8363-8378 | -0.05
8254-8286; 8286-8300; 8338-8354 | -0.14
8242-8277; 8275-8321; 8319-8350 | 0.01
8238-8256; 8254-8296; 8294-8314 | -0.04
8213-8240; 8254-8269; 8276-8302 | 0.02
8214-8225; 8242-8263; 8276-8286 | -0.01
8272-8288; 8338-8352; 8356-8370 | 0.21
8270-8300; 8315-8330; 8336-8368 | -0.11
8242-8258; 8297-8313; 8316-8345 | 0.06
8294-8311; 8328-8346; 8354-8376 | -0.03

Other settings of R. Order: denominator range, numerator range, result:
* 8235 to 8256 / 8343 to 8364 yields 0.78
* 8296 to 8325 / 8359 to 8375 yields 0.97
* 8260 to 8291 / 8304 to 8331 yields 0.94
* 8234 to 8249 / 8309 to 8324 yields 0.92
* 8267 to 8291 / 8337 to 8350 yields 0.78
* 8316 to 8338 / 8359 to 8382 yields 0.93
